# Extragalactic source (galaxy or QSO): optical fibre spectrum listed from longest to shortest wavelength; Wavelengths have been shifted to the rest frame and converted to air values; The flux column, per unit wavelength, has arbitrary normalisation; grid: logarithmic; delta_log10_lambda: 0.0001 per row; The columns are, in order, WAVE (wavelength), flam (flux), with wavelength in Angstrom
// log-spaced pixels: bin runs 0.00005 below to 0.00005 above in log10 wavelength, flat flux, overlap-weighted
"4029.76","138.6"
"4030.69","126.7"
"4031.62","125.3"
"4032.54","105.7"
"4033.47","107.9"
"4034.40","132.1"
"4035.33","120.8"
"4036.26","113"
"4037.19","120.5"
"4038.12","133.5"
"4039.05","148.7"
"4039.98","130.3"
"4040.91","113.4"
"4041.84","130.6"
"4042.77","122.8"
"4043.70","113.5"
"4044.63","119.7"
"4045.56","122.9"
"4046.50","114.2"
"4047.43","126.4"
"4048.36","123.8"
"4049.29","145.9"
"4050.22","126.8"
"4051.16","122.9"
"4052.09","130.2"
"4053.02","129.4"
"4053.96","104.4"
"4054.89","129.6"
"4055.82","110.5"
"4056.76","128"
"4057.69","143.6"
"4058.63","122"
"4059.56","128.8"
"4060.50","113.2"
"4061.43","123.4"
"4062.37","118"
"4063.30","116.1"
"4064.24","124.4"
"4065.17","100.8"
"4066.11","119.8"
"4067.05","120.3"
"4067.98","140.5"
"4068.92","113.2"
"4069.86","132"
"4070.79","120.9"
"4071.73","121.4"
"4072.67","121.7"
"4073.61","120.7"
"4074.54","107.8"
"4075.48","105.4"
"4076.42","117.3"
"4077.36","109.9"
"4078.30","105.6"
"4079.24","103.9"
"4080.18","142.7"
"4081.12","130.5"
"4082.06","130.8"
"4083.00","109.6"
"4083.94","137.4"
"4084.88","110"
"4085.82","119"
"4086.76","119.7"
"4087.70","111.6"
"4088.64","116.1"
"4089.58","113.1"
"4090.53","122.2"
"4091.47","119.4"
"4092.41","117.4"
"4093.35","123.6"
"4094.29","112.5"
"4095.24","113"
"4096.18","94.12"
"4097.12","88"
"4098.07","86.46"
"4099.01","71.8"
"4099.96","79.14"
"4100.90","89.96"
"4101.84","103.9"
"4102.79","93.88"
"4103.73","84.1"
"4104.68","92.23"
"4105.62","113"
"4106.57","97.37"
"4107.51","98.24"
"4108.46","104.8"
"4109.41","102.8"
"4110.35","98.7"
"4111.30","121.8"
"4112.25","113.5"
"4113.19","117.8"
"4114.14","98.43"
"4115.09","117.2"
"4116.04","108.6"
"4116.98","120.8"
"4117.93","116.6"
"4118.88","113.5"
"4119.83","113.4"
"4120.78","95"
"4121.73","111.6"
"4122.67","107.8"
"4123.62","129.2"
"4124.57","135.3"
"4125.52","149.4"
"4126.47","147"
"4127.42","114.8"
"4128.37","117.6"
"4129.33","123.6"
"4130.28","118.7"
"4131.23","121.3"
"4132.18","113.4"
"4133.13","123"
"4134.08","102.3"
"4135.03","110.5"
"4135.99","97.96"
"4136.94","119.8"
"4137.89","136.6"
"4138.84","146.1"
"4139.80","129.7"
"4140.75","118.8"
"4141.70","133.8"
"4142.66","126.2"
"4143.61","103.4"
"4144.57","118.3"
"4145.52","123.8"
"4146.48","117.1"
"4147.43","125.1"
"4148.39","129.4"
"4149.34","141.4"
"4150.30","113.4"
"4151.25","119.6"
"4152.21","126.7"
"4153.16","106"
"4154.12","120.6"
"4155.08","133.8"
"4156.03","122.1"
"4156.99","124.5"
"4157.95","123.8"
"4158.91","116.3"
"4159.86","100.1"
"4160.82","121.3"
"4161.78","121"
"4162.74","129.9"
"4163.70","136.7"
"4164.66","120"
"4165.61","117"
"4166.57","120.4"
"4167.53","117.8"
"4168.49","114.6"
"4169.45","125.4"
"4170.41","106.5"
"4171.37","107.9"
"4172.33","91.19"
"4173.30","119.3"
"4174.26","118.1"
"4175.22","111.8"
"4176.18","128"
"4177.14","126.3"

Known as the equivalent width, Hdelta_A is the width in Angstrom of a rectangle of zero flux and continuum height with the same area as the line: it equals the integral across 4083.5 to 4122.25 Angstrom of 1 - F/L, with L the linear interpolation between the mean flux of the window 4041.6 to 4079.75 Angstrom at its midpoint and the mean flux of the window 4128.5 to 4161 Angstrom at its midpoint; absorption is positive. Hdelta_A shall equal 4.47 Angstrom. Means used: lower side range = 121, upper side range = 121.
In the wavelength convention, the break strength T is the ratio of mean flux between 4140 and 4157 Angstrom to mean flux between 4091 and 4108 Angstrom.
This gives 1.2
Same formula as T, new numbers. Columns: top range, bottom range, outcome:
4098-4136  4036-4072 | 0.89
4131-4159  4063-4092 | 1.02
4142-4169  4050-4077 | 1.00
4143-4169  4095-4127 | 1.13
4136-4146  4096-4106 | 1.38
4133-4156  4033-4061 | 0.98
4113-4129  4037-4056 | 0.95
